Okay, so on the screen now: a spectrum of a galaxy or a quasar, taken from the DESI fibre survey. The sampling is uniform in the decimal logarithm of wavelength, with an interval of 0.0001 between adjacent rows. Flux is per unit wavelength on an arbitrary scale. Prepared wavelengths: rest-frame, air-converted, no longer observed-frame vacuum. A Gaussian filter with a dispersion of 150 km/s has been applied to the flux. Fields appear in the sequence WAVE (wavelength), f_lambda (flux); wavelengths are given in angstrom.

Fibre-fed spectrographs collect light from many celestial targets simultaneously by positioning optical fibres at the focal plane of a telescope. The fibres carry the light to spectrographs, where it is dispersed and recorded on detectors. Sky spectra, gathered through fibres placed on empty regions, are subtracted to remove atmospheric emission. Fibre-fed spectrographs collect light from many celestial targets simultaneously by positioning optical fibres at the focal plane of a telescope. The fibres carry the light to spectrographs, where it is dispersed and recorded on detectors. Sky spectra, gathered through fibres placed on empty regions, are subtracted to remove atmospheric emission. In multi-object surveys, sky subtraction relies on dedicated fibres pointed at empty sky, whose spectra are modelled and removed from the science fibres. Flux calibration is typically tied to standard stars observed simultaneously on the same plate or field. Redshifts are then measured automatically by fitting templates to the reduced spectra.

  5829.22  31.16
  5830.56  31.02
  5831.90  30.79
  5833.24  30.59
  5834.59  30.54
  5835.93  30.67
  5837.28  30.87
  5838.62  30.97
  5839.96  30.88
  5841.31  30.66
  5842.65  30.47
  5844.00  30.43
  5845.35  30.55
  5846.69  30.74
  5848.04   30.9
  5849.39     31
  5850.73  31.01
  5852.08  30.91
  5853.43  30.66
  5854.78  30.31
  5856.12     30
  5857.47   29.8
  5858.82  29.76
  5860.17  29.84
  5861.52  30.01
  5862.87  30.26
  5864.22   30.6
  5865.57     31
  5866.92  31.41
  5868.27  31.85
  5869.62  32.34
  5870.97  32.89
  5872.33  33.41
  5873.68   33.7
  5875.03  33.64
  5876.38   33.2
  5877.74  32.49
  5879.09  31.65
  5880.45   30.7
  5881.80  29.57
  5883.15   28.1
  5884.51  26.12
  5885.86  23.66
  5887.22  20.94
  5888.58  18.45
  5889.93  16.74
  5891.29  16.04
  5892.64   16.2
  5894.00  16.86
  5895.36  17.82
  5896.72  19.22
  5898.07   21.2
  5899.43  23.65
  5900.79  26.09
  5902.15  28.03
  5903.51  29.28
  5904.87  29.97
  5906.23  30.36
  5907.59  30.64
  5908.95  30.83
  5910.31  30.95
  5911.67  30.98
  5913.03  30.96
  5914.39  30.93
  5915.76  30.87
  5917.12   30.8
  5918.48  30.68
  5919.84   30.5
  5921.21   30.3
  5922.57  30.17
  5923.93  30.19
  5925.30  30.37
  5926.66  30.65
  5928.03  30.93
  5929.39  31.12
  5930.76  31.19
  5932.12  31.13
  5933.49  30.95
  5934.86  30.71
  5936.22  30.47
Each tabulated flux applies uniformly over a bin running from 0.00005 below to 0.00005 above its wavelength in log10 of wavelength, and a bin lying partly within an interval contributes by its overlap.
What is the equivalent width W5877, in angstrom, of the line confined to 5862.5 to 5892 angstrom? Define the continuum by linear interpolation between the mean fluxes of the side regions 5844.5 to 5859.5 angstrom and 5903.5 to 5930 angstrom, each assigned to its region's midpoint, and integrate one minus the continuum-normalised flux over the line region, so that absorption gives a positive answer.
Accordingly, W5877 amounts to 1.9 angstrom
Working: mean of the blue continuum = 30.5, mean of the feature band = 28.5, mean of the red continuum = 30.6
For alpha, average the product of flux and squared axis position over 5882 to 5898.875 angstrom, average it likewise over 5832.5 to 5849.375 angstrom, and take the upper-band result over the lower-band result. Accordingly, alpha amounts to 0.68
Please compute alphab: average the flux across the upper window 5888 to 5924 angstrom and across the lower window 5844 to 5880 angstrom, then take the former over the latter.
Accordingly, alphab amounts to 0.84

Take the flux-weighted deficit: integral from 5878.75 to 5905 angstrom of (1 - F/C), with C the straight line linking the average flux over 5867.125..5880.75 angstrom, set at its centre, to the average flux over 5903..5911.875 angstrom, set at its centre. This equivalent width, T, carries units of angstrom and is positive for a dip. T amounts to 6.8 angstrom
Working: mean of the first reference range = 32.6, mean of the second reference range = 30.4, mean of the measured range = 23.3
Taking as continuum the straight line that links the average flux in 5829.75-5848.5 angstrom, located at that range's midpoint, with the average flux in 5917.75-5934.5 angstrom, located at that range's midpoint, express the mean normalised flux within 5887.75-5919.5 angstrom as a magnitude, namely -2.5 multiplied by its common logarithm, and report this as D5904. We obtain 0.20 mag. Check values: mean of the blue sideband 30.7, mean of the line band 25.6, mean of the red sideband 30.7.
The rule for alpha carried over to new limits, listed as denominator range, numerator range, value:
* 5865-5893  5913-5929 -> 1.11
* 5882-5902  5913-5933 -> 1.46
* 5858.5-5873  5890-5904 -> 0.68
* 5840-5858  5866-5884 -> 1.05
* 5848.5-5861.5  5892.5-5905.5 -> 0.77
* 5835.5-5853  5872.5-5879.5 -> 1.09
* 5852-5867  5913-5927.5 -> 1.03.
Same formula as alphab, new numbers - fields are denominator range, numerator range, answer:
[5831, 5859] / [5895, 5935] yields 0.95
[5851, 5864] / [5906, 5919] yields 1.02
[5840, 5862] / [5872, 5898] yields 0.82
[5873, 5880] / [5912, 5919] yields 0.94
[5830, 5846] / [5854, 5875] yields 1.02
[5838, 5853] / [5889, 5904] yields 0.68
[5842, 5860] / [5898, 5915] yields 0.95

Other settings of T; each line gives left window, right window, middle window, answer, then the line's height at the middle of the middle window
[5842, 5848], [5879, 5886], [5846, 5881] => -2.2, 29.5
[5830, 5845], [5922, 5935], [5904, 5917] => 0.0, 30.7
